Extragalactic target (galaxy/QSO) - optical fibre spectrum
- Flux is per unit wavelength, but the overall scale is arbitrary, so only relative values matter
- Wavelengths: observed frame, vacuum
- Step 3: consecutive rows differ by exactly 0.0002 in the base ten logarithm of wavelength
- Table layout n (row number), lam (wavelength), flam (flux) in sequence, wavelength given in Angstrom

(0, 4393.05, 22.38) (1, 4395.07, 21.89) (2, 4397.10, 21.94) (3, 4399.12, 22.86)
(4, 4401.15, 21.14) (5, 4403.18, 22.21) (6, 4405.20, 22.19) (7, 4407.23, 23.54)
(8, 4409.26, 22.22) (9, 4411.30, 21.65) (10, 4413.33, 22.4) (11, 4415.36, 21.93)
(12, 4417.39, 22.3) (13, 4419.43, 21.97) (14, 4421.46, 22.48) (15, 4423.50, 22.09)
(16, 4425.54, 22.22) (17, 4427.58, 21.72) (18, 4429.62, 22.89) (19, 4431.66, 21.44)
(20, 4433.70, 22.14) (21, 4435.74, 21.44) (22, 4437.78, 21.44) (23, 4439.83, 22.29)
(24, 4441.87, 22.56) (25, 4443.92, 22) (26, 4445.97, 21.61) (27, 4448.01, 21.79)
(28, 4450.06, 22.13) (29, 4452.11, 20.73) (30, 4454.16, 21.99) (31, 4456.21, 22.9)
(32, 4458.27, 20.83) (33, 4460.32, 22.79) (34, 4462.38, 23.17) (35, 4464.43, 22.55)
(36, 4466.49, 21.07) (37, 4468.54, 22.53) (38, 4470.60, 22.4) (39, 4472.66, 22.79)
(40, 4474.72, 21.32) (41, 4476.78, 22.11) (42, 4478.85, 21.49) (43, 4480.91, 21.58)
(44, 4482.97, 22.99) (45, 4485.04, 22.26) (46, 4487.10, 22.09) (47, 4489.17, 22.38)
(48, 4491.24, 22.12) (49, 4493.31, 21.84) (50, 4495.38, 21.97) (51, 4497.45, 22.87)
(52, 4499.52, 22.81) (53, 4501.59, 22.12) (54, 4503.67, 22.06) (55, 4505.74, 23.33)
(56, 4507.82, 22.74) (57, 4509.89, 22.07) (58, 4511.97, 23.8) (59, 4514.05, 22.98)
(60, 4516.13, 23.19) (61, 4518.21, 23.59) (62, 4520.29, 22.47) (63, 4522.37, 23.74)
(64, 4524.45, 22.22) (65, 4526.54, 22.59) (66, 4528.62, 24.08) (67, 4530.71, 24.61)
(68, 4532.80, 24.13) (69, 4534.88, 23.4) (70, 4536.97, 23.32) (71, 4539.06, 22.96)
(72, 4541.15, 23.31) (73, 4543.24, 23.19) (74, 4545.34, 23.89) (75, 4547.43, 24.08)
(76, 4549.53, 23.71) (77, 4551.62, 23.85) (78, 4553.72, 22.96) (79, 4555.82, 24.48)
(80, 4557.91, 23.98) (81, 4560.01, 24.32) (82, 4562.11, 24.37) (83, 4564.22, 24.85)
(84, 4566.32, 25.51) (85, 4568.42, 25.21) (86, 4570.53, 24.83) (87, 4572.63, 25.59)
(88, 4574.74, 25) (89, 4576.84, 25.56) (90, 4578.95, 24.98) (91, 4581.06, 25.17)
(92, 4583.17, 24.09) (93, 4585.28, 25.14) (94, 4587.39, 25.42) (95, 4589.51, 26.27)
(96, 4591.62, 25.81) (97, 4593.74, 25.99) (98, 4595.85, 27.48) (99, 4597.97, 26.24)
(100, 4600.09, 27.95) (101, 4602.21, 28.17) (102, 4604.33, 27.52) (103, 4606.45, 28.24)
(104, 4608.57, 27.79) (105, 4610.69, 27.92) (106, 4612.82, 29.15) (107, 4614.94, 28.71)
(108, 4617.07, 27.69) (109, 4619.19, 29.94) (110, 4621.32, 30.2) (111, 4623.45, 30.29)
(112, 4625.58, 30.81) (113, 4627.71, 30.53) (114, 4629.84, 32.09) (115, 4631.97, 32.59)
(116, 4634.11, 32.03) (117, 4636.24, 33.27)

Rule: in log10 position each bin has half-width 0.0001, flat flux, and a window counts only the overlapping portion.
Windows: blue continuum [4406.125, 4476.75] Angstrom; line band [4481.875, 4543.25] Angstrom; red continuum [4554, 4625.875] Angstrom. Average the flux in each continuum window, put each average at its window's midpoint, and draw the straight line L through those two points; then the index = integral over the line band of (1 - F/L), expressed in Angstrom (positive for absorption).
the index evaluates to 3.3 Angstrom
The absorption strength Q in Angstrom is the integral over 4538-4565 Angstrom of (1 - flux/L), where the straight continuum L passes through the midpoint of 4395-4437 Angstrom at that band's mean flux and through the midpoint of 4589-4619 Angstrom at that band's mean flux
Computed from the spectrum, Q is 2.32 Angstrom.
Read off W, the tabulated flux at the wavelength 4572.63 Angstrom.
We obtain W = 25.59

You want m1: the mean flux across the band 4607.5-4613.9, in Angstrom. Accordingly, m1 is 28.3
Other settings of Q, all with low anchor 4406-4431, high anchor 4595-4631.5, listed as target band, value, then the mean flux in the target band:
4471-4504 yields 3.3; 22.2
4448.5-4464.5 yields 1.0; 22.1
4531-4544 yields 1.4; 23.5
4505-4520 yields 1.4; 23.1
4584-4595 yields 0.9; 25.7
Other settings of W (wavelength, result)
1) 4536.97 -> 23.32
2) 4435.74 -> 21.44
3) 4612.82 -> 29.15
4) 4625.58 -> 30.81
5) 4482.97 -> 22.99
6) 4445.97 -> 21.61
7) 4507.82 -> 22.74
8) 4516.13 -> 23.19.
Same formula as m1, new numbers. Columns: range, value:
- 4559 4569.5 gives 24.8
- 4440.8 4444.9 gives 22.3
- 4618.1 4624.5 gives 30.1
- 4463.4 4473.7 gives 22.3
